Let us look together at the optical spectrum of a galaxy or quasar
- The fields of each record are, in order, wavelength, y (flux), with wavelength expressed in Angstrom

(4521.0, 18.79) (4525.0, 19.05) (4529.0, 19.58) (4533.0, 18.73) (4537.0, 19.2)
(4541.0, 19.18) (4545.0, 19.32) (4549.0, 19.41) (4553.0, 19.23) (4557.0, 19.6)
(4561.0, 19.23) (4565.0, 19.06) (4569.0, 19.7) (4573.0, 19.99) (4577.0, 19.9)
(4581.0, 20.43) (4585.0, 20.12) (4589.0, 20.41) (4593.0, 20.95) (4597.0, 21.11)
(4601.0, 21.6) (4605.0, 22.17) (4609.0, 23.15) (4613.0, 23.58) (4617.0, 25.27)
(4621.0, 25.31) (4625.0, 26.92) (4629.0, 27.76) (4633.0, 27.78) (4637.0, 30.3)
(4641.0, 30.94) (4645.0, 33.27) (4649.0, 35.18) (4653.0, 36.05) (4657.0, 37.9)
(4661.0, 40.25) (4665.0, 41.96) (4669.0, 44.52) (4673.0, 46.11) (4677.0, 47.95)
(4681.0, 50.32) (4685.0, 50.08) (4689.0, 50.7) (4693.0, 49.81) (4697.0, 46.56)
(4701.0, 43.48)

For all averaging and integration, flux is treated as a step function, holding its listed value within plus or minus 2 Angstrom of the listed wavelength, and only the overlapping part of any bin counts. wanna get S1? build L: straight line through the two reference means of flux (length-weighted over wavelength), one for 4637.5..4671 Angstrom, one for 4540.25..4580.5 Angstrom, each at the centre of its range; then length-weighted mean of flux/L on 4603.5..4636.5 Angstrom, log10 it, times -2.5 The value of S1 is 0.20 mag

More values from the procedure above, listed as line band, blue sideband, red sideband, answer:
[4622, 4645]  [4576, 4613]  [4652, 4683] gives 0.144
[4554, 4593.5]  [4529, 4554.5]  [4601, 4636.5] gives 0.095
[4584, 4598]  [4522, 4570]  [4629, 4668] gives 0.252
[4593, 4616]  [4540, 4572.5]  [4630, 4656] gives 0.189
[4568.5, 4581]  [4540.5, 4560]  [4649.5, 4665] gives 0.185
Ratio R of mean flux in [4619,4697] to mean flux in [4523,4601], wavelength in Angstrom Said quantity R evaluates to 1.96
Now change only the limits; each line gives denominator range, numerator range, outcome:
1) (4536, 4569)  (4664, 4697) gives 2.48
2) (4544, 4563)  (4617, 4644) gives 1.45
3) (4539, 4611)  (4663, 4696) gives 2.35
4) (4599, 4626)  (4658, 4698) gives 1.95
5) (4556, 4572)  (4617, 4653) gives 1.53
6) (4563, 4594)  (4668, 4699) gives 2.41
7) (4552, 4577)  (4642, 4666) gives 1.89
